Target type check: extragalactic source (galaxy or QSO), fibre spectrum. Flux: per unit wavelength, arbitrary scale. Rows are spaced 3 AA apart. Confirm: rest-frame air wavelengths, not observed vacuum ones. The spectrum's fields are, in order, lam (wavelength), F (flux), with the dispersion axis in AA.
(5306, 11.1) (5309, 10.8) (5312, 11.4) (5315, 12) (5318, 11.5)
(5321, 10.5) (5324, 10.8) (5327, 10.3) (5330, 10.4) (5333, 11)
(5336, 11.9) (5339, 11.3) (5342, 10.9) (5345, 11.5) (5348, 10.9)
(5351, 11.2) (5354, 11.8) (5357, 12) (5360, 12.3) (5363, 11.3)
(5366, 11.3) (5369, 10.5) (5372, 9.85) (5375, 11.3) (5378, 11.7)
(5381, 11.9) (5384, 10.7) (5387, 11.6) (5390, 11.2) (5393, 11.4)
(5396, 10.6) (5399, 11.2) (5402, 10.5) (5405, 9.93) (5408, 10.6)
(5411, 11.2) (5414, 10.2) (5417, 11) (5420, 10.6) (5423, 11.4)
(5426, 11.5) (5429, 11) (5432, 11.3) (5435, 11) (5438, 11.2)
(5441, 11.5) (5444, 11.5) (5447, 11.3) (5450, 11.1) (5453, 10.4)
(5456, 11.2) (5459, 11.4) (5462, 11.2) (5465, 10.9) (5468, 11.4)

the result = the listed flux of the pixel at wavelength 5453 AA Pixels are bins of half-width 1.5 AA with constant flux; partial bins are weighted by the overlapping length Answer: 10.4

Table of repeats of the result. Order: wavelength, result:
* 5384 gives 10.7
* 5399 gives 11.2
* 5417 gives 11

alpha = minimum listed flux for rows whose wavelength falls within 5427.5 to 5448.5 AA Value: 11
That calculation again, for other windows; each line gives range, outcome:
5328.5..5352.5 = 10.4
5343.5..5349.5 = 10.9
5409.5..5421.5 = 10.2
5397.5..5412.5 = 9.93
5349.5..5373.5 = 9.85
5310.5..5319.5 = 11.4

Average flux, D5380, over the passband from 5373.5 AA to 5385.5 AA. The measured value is 11.4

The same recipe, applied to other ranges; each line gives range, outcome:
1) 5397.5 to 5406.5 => 10.5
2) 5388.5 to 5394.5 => 11.3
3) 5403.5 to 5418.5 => 10.6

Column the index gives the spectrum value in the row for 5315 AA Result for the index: 12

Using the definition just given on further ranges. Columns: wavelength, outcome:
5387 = 11.6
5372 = 9.85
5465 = 10.9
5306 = 11.1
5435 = 11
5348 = 10.9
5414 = 10.2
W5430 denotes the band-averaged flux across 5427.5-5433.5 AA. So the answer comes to 11.2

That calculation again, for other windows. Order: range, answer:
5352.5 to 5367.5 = 11.7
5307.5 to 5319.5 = 11.4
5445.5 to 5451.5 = 11.2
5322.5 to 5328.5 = 10.6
